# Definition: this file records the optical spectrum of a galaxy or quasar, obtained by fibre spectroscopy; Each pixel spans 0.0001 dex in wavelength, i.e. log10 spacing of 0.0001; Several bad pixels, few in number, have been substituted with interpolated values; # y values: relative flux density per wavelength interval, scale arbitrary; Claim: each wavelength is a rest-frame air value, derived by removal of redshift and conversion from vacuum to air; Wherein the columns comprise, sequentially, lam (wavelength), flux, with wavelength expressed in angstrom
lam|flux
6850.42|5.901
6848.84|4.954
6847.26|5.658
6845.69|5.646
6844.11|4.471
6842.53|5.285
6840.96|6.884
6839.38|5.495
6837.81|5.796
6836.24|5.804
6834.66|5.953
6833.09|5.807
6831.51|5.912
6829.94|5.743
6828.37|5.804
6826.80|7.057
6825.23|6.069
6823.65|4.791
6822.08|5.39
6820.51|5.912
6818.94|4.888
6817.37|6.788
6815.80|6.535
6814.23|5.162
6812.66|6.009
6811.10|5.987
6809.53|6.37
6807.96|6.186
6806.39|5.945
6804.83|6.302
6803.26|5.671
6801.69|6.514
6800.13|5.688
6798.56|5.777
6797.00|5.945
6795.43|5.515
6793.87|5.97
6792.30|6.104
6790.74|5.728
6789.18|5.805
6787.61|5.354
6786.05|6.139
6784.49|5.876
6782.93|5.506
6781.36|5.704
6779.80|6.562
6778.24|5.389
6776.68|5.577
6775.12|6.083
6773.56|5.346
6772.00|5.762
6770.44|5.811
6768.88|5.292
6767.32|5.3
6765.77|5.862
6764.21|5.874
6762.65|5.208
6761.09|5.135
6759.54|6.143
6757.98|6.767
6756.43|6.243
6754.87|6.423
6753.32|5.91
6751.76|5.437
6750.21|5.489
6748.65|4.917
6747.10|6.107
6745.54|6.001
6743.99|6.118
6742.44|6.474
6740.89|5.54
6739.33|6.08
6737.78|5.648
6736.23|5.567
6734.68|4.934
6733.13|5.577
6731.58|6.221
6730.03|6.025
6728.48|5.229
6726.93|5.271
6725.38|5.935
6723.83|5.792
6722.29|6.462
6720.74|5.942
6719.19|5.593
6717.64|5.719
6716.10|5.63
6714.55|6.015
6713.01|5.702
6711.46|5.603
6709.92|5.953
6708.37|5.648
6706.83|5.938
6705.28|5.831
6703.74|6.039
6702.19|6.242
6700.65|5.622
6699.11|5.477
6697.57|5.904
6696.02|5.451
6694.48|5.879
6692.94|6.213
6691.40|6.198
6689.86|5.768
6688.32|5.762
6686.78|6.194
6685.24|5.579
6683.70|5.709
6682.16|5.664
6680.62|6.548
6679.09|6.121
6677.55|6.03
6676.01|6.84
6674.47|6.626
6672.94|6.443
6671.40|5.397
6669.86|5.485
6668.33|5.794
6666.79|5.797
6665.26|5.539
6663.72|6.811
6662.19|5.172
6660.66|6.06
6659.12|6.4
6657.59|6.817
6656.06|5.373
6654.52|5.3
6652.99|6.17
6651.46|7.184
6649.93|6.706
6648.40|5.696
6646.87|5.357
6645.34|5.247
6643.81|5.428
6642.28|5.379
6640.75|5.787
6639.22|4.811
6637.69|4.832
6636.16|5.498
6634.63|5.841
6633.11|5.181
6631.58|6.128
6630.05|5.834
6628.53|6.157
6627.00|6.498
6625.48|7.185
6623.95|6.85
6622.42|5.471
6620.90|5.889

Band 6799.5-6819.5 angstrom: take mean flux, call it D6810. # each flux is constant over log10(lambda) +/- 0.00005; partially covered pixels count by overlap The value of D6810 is 6.02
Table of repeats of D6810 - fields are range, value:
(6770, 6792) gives 5.77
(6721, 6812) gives 5.82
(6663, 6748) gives 5.88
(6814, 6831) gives 5.85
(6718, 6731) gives 5.78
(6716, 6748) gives 5.8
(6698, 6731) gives 5.8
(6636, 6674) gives 5.79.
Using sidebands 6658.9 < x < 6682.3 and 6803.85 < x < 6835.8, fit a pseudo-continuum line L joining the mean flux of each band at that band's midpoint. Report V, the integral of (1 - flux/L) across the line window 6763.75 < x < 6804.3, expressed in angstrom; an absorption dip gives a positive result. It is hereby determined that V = 1.2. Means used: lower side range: 6.05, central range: 5.78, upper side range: 5.93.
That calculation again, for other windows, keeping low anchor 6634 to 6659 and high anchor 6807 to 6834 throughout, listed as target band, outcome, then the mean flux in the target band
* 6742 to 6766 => -0.1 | 5.87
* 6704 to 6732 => 0.0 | 5.81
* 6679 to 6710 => -0.6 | 5.89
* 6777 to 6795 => 0.2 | 5.82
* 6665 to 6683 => -0.9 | 6.04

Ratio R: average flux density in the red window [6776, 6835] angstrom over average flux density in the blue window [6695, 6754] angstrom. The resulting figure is 1.02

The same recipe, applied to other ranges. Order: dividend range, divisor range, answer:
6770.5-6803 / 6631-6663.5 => 1.01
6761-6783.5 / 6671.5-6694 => 0.93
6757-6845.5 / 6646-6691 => 0.97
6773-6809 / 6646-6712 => 0.98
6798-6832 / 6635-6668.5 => 1.03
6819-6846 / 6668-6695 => 0.95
